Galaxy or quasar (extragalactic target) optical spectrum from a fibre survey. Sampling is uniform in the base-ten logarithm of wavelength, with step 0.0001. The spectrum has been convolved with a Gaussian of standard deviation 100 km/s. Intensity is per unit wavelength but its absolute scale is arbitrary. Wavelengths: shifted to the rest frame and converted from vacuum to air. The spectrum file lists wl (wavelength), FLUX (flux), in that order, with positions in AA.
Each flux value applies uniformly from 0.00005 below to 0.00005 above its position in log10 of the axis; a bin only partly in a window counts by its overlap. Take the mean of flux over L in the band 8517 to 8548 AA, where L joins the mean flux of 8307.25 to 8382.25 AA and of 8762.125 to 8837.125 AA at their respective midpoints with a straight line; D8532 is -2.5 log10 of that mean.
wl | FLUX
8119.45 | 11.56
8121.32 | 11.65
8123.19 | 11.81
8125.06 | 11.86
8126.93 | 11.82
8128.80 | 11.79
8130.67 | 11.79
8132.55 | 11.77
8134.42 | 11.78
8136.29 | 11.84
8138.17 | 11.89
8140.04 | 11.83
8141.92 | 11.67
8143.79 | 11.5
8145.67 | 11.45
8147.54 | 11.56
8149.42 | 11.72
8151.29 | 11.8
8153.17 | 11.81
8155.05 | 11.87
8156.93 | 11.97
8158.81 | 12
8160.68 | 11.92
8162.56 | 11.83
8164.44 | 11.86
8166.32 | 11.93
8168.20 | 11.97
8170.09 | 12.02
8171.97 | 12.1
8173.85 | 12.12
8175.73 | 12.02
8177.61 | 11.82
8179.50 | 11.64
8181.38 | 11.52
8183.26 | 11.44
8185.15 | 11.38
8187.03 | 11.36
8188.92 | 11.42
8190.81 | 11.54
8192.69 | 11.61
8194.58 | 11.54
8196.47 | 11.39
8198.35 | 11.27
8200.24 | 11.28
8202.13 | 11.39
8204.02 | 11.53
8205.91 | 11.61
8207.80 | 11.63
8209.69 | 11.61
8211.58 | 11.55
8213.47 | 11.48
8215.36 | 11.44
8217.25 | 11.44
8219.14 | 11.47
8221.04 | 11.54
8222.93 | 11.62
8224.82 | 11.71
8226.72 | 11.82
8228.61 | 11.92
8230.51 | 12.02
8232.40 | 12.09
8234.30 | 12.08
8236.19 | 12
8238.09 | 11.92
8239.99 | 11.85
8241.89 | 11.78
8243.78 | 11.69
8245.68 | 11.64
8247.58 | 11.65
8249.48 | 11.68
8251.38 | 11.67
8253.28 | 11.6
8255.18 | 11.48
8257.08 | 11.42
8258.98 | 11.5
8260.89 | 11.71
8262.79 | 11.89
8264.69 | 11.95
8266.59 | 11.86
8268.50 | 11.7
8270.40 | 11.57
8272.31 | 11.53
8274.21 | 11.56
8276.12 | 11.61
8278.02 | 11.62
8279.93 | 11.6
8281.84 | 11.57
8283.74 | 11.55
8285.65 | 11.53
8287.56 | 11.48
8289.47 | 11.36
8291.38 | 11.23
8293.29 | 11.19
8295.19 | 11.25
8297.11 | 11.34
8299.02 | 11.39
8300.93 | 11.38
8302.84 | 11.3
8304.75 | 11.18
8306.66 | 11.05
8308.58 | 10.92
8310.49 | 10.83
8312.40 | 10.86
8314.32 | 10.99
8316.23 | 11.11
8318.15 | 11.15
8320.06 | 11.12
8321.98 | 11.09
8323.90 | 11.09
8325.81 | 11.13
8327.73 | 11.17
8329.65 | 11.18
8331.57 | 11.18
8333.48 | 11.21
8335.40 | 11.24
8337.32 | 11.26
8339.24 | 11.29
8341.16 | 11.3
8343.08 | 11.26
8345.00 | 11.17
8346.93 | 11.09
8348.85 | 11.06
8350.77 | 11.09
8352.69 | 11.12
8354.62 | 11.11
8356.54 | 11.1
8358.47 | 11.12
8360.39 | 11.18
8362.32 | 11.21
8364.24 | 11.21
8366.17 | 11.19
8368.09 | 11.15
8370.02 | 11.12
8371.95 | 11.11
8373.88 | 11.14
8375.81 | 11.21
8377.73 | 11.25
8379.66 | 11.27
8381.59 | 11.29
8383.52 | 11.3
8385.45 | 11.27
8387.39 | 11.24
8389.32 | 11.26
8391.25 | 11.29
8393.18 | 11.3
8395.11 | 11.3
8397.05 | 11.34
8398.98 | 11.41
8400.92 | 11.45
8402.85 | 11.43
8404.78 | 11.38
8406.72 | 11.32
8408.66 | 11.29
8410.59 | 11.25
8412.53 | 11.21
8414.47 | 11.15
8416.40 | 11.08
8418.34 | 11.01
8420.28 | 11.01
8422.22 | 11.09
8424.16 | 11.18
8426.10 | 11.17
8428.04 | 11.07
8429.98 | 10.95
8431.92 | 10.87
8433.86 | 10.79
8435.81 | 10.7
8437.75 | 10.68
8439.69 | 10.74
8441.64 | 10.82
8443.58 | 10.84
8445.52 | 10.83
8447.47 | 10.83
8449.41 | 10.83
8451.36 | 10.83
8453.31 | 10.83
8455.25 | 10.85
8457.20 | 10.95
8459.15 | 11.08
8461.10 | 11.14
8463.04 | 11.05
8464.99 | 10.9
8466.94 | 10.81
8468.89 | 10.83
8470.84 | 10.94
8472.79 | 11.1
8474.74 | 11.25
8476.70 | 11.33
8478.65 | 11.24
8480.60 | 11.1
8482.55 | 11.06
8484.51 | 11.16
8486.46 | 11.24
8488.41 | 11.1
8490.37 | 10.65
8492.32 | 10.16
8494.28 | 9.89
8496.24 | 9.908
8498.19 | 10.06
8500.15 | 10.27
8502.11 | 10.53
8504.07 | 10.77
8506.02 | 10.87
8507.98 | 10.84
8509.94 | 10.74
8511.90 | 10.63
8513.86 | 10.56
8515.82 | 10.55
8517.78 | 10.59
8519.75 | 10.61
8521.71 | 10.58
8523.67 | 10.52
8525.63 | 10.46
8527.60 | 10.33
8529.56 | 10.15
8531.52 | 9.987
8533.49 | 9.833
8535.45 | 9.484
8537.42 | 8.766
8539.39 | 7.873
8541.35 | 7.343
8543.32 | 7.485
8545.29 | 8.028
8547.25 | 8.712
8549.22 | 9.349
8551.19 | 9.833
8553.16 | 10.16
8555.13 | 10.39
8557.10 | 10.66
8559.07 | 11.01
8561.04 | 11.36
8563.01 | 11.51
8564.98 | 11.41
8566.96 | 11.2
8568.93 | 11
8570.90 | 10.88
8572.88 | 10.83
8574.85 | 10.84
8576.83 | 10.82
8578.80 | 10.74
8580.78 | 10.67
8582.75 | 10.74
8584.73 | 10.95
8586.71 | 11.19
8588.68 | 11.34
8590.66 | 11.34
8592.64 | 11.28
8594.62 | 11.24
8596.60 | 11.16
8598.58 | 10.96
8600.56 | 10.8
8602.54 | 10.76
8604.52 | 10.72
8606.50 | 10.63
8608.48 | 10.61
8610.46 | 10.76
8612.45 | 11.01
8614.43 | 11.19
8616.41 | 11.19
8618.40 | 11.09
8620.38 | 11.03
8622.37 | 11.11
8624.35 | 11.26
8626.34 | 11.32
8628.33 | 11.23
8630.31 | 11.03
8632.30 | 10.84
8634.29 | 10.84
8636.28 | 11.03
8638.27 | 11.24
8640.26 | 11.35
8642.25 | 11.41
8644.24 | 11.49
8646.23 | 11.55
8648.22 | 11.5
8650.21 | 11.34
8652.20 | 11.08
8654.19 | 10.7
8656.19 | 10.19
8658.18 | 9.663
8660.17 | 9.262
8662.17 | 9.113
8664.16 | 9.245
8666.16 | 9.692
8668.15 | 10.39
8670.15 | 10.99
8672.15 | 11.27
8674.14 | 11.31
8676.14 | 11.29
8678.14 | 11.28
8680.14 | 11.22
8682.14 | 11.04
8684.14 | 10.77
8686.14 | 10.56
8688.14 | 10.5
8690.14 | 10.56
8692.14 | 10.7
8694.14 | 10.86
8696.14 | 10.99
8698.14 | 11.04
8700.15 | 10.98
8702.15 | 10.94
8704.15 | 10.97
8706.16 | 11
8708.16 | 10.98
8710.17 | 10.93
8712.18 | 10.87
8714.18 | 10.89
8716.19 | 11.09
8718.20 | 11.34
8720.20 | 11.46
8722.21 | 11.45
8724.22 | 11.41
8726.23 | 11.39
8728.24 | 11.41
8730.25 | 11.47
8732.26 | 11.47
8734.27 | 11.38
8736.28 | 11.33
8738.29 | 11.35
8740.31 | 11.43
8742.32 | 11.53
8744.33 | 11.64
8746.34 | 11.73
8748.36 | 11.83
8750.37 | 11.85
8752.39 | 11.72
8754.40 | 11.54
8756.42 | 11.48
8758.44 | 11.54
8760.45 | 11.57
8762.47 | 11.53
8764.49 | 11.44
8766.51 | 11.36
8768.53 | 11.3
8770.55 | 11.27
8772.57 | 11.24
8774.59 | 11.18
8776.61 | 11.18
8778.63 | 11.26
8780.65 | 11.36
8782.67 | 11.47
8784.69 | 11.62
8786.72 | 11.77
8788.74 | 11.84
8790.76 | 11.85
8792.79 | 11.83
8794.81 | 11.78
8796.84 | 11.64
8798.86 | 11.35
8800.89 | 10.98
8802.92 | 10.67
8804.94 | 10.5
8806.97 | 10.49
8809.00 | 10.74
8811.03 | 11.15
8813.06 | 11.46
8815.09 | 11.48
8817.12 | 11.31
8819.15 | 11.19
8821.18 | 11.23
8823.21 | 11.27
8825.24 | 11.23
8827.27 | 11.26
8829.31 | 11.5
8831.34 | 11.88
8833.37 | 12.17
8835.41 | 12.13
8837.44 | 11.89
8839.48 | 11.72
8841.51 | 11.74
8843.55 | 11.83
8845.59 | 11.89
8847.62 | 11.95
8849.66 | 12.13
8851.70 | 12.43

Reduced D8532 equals 0.19 mag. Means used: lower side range 11.1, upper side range 11.4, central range 9.42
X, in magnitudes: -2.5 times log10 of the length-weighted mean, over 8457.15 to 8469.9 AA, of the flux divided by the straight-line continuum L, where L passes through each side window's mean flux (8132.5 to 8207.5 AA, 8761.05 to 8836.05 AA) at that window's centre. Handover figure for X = 0.06 mag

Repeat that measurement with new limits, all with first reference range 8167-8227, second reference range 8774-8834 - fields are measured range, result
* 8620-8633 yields 0.029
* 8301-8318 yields 0.048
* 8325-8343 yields 0.031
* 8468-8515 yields 0.070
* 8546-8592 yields 0.071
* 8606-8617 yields 0.051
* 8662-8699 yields 0.068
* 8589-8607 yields 0.041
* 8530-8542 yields 0.265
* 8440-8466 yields 0.058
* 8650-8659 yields 0.086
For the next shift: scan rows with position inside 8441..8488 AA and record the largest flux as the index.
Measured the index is 11.33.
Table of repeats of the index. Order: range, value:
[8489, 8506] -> 10.77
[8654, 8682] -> 11.31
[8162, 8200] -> 12.12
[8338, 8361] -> 11.3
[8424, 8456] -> 11.18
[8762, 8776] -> 11.53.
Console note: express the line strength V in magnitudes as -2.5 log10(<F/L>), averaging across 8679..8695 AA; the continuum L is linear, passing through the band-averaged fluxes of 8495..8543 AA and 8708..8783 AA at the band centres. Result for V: 0.03 mag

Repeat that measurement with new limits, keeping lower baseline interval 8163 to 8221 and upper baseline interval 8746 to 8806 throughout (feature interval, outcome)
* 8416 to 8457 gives 0.06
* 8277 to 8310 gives 0.02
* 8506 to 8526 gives 0.09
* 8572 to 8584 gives 0.07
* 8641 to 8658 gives 0.04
